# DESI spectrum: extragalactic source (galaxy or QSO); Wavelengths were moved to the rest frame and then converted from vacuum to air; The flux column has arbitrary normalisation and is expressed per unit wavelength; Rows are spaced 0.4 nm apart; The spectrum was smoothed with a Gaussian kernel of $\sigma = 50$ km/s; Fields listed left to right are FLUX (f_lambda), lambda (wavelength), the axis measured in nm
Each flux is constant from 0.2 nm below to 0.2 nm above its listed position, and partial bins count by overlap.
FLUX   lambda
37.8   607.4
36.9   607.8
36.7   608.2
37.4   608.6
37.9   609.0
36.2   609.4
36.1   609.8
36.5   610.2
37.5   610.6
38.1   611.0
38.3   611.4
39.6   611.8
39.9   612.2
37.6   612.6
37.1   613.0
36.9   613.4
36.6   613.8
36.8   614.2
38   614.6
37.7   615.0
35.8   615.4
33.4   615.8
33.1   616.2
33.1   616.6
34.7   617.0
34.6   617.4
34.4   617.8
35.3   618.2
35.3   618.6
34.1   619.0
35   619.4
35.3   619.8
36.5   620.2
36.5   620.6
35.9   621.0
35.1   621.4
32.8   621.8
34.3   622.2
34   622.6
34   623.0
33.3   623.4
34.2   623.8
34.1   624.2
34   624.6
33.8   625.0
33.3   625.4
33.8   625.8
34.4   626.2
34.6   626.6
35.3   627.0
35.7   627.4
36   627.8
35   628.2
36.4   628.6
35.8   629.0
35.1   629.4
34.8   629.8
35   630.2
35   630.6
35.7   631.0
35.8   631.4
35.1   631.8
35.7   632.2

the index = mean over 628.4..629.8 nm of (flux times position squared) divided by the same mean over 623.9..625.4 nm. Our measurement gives 1.07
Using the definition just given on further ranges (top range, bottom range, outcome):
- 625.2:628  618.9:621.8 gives 1.00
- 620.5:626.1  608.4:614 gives 0.95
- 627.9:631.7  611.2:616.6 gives 1.01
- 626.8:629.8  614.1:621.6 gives 1.04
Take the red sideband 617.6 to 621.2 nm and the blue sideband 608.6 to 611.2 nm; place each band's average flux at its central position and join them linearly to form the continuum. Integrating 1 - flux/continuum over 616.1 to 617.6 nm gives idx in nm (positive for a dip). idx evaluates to 0.08 nm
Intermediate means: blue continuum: 37.1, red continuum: 35.4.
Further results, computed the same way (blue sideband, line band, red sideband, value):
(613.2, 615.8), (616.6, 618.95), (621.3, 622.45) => 0.054 nm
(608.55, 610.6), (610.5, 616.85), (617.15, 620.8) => -0.118 nm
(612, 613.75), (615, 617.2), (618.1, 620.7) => 0.135 nm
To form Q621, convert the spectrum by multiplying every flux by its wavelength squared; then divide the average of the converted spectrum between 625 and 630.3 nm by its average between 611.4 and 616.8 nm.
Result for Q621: 1.00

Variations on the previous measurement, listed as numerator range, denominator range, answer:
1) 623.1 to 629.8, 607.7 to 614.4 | 0.97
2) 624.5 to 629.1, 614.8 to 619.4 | 1.04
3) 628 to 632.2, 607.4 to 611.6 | 1.02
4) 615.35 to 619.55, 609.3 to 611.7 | 0.94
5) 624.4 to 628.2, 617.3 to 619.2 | 1.02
